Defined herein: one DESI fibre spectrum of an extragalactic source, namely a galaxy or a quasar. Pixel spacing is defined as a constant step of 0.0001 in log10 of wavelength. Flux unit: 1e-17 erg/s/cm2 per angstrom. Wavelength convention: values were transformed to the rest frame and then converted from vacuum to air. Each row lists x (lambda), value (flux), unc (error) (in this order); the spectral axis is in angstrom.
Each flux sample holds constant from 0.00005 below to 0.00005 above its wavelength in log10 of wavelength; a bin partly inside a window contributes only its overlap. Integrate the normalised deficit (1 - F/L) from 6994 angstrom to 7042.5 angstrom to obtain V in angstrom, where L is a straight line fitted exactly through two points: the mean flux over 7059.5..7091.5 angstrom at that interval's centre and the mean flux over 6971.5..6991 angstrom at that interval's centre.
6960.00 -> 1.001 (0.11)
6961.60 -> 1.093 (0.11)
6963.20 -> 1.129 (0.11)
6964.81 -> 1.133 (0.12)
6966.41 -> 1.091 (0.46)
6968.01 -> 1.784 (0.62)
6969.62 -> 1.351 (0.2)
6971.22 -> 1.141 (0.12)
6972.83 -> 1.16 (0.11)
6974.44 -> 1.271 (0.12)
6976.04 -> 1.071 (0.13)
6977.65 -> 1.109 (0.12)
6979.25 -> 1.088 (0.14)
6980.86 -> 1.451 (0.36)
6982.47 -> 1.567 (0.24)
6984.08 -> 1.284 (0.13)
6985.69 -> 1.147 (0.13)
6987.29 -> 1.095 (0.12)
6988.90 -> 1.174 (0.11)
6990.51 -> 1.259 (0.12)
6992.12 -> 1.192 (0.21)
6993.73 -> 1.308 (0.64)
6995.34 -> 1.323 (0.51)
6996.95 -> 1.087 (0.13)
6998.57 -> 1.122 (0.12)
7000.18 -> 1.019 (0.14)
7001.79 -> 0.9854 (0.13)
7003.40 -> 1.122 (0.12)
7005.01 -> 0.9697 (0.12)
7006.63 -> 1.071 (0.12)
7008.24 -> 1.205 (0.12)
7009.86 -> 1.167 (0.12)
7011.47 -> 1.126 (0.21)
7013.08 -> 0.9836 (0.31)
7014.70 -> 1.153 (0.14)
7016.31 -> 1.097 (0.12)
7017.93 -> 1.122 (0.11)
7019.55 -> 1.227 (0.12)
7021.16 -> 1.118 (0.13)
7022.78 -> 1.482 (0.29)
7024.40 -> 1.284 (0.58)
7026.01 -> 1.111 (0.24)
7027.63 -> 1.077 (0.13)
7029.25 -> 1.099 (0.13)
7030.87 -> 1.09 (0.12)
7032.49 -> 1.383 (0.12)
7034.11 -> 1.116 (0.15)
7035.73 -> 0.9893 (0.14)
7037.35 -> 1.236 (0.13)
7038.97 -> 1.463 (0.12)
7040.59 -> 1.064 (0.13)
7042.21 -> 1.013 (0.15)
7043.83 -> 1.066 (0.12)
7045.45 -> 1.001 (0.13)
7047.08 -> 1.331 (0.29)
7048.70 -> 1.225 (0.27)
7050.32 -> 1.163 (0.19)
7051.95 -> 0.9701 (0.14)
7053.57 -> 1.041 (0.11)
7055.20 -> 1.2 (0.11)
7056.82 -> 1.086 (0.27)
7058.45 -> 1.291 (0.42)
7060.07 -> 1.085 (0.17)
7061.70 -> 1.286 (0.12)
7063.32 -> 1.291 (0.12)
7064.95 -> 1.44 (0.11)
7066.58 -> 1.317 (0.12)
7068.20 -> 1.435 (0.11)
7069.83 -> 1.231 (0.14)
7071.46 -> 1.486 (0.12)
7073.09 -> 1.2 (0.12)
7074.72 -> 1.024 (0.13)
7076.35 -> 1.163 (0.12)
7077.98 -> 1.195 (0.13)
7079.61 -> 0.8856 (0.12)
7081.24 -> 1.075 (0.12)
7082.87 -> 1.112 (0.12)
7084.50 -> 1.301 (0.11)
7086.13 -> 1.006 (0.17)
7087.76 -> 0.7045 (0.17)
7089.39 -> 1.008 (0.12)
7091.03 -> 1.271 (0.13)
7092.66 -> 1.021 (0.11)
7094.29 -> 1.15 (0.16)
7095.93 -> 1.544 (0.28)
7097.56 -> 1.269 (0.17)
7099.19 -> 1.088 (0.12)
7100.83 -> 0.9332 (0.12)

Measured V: 2.2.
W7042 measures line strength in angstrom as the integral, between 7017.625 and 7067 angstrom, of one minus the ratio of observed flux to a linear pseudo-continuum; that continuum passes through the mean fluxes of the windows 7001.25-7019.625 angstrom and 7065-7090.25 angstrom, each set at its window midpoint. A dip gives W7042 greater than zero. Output -2.6 angstrom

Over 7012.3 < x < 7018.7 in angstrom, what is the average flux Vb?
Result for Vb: 1.09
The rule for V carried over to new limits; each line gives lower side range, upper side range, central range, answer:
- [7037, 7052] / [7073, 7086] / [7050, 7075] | -2.1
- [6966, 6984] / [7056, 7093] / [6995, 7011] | 1.9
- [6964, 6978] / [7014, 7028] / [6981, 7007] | 0.8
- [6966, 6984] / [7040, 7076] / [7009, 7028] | 1.1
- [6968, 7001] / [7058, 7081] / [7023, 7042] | 0.8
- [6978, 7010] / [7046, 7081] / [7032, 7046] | 0.6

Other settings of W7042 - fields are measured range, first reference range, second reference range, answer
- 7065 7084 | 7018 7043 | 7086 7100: -1.05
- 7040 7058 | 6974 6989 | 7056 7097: 1.32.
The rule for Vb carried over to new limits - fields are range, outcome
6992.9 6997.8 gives 1.24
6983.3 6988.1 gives 1.18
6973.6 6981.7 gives 1.2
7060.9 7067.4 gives 1.34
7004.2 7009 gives 1.08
